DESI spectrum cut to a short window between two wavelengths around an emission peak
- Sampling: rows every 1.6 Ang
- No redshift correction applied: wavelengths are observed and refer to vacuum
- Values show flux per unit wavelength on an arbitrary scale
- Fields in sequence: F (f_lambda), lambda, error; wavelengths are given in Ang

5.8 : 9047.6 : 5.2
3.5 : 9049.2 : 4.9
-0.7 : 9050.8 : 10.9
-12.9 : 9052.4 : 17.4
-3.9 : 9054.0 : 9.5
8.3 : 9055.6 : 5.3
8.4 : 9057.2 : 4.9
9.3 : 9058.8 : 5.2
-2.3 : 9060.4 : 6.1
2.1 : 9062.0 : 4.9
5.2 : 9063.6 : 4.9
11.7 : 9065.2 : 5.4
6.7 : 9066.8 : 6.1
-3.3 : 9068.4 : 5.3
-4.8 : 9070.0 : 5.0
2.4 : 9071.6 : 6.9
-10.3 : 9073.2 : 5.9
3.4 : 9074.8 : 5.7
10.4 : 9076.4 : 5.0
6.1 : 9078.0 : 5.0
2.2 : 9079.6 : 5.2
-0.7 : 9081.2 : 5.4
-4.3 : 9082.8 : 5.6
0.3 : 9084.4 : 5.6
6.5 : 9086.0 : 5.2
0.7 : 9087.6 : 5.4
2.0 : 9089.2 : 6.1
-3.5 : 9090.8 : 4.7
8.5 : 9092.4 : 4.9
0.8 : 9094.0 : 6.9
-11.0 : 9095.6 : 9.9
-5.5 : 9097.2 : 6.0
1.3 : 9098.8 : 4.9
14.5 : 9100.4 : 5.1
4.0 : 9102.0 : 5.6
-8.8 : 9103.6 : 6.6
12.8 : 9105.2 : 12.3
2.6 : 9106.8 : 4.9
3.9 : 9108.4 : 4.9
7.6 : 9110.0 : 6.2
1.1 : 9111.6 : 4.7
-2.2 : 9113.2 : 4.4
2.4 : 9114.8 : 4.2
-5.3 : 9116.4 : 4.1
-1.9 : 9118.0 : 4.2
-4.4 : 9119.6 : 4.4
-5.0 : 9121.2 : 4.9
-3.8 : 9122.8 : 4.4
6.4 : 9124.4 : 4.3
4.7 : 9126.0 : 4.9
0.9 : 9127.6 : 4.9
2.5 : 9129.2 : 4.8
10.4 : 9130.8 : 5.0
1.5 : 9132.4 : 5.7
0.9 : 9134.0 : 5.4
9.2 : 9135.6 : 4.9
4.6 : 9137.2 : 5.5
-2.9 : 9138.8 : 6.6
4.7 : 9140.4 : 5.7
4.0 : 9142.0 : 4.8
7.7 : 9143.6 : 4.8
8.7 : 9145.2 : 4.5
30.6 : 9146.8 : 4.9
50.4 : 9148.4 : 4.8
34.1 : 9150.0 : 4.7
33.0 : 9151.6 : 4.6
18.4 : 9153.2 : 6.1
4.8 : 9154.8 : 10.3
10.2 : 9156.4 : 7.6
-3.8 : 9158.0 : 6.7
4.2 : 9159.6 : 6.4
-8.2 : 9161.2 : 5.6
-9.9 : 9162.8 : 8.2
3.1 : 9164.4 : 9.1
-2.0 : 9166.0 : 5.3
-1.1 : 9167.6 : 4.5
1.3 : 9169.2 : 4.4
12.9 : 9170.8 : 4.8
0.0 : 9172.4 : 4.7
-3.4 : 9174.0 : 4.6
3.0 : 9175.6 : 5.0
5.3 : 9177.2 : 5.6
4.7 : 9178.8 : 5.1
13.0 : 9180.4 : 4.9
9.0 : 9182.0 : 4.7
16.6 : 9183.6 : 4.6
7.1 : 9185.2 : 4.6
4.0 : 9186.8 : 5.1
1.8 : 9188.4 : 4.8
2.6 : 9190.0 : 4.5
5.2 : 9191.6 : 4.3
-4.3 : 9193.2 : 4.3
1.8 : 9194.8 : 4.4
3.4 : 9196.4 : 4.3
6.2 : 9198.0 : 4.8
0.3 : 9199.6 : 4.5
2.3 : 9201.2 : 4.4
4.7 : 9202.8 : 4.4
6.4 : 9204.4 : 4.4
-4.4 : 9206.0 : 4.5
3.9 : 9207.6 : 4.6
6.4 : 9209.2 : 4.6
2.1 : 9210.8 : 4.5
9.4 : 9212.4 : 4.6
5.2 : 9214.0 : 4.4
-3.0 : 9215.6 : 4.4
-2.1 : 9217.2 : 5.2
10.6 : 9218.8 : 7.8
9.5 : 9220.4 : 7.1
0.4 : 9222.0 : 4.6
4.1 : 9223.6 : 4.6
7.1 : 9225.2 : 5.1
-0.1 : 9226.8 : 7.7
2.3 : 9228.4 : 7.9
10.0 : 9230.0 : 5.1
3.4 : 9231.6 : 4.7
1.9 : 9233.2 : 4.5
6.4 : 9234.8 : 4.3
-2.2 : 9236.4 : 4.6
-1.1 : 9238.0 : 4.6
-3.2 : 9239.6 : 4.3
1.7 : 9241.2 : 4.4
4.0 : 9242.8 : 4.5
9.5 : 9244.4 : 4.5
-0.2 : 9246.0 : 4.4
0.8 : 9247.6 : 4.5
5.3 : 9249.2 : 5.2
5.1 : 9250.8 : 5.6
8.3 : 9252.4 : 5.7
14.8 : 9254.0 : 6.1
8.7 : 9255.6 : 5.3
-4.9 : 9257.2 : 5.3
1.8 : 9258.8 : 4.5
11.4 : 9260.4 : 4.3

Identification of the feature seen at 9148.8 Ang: H-beta 4861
